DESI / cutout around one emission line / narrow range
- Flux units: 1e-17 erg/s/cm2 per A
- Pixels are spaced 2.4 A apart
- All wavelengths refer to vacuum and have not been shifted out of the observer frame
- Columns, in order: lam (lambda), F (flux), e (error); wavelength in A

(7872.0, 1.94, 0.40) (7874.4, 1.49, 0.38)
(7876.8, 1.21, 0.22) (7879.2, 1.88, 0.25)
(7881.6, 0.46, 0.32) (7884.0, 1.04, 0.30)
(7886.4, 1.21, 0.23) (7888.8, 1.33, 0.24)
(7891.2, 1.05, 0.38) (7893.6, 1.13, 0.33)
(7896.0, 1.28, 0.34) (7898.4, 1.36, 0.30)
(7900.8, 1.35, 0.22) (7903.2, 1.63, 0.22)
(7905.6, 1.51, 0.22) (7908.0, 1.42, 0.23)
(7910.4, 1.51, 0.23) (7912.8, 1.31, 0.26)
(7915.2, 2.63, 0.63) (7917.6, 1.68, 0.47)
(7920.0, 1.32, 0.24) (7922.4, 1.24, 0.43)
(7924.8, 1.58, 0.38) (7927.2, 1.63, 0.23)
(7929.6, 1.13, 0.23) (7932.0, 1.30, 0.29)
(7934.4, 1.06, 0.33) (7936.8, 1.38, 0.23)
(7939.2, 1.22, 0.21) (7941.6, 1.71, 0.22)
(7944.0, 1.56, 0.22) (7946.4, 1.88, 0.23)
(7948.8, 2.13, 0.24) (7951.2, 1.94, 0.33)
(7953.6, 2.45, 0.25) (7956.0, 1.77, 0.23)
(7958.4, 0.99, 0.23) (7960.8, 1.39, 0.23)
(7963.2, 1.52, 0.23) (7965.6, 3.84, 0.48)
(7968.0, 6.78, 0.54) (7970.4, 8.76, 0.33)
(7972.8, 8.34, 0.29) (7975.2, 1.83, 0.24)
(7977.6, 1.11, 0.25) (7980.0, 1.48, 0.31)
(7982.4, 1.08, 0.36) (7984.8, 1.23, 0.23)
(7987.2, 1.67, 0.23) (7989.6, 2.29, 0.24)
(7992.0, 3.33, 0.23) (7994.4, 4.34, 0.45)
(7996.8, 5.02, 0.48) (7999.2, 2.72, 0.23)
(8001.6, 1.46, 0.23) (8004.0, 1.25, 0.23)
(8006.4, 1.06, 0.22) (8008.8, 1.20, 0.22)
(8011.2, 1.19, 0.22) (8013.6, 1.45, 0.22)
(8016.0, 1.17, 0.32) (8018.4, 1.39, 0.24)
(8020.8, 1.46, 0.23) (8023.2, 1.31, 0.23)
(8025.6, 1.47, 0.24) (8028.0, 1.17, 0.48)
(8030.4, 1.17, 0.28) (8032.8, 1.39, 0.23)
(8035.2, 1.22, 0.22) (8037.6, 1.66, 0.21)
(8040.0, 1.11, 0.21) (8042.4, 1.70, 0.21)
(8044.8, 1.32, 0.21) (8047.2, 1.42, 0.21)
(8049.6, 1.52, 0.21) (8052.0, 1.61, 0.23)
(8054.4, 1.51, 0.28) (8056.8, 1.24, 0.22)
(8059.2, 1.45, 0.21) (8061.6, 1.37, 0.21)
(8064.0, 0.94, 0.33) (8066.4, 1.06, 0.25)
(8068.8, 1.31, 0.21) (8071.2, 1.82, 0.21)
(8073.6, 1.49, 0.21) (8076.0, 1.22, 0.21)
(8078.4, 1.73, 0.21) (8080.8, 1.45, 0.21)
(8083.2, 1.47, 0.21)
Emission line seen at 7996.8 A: [N II]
